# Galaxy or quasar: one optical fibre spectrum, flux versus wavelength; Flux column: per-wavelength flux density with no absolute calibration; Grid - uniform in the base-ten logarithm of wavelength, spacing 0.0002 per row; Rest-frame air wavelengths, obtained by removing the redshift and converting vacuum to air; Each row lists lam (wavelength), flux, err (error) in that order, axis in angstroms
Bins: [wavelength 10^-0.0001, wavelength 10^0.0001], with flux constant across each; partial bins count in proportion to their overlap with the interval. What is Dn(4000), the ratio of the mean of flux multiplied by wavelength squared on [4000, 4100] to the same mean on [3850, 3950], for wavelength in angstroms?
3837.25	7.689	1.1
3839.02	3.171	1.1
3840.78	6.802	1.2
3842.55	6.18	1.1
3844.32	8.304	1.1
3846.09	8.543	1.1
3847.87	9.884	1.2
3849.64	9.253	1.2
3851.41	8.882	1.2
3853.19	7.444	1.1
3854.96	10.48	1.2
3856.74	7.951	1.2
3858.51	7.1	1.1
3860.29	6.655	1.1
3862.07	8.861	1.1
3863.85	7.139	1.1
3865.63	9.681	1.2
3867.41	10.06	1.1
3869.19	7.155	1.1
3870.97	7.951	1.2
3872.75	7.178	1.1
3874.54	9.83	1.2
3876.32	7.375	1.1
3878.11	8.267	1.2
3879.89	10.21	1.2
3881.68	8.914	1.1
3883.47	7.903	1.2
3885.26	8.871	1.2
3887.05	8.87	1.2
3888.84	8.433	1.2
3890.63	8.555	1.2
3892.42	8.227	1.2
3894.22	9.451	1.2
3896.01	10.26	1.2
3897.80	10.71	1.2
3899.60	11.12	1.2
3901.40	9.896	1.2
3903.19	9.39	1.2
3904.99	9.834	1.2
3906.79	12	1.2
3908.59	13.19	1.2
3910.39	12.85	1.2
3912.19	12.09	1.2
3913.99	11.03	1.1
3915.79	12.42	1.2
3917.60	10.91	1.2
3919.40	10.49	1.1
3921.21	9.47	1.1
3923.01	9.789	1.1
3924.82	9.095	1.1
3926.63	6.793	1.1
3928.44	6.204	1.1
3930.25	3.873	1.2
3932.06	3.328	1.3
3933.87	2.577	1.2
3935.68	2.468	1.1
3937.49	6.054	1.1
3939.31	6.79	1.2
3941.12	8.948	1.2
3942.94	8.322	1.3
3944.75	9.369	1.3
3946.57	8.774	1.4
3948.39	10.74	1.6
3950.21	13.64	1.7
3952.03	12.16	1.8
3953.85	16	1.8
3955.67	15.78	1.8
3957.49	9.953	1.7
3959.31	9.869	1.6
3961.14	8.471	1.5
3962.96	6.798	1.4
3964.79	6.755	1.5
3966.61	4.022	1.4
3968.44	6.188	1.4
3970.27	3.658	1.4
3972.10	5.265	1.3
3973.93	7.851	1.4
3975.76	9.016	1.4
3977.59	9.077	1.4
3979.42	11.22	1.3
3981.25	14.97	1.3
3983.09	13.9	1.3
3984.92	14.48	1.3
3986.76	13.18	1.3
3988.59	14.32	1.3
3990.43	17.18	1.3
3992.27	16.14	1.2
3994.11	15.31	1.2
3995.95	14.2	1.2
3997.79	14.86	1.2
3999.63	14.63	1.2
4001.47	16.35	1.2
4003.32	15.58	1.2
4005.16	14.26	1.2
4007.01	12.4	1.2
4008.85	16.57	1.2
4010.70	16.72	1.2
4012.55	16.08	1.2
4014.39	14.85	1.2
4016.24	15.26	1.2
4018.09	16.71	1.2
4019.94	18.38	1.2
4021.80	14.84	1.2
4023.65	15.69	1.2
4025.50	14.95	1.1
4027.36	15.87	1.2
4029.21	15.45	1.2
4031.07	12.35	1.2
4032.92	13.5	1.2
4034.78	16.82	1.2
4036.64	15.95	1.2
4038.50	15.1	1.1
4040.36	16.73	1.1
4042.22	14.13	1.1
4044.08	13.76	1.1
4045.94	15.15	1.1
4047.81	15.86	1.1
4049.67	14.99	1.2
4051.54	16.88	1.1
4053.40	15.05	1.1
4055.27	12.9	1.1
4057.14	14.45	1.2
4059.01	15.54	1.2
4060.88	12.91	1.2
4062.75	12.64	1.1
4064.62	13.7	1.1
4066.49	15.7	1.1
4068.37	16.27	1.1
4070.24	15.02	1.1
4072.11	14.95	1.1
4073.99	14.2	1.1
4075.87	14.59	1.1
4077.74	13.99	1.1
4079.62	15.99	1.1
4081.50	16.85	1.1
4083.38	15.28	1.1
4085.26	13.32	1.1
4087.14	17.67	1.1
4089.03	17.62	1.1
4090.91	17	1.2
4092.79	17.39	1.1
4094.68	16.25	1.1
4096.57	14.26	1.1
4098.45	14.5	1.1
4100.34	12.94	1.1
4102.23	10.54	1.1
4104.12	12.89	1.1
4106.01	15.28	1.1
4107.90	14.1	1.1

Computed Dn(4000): 1.9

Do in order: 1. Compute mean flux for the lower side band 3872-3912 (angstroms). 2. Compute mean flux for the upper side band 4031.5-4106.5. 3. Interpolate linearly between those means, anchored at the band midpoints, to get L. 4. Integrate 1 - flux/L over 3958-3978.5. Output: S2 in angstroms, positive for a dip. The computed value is 8.4 angstroms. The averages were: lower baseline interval 9.66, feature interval 7.05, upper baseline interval 14.9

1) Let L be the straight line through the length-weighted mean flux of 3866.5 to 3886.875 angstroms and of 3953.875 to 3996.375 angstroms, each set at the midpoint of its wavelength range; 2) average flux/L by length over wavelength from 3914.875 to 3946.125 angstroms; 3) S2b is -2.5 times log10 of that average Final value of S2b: 0.29 mag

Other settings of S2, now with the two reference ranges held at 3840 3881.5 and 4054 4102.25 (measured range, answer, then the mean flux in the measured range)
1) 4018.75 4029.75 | -2.1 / 15.9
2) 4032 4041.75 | -1.3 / 15.5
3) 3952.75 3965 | 0.6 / 10.8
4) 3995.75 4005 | -1.9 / 15.1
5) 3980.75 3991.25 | -2.2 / 14.6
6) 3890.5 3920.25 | -3.3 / 10.8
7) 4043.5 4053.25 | -0.9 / 15.4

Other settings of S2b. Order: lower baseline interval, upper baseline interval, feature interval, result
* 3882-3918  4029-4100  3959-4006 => 0.12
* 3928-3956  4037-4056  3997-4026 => -0.21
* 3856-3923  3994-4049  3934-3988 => 0.33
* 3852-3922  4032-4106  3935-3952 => 0.28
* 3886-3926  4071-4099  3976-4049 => -0.11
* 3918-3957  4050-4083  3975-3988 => -0.15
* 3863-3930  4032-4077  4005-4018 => -0.15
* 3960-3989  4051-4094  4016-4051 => -0.20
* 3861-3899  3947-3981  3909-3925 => -0.22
